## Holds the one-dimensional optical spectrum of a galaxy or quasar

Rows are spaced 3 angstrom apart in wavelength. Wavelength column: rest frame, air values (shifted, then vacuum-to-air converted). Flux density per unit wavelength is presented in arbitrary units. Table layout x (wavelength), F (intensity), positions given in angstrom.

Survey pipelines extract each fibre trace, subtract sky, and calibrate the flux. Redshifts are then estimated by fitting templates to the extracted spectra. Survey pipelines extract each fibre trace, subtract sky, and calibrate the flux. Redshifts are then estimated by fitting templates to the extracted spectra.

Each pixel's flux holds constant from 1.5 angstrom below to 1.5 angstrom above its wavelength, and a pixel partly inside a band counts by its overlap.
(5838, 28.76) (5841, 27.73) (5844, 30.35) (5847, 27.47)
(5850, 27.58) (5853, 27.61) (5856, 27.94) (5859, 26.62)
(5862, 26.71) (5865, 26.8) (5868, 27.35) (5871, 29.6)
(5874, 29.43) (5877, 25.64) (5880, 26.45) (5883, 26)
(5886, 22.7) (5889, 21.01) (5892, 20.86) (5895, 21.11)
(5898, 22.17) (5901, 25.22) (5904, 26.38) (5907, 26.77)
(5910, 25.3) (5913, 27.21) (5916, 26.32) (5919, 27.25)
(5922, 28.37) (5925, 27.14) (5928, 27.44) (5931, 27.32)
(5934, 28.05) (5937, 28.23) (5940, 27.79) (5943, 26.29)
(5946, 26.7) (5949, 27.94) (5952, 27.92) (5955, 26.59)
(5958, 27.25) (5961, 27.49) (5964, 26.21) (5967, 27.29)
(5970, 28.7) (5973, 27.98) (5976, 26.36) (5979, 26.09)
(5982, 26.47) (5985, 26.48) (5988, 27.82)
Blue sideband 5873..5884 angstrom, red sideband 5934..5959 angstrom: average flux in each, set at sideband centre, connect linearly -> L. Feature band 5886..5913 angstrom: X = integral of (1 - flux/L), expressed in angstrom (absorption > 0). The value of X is 3.2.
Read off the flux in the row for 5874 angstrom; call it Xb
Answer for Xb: 29.43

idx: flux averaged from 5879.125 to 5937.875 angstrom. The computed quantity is 25.5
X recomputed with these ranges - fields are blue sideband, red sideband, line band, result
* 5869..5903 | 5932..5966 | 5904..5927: -0.89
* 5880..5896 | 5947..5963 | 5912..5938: -2.23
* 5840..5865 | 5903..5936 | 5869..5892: 1.59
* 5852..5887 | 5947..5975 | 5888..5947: 2.91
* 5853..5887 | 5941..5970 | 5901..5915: 0.39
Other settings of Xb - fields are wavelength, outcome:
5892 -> 20.86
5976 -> 26.36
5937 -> 28.23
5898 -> 22.17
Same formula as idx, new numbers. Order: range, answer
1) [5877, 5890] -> 24.3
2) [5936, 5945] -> 27.4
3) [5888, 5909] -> 23.5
